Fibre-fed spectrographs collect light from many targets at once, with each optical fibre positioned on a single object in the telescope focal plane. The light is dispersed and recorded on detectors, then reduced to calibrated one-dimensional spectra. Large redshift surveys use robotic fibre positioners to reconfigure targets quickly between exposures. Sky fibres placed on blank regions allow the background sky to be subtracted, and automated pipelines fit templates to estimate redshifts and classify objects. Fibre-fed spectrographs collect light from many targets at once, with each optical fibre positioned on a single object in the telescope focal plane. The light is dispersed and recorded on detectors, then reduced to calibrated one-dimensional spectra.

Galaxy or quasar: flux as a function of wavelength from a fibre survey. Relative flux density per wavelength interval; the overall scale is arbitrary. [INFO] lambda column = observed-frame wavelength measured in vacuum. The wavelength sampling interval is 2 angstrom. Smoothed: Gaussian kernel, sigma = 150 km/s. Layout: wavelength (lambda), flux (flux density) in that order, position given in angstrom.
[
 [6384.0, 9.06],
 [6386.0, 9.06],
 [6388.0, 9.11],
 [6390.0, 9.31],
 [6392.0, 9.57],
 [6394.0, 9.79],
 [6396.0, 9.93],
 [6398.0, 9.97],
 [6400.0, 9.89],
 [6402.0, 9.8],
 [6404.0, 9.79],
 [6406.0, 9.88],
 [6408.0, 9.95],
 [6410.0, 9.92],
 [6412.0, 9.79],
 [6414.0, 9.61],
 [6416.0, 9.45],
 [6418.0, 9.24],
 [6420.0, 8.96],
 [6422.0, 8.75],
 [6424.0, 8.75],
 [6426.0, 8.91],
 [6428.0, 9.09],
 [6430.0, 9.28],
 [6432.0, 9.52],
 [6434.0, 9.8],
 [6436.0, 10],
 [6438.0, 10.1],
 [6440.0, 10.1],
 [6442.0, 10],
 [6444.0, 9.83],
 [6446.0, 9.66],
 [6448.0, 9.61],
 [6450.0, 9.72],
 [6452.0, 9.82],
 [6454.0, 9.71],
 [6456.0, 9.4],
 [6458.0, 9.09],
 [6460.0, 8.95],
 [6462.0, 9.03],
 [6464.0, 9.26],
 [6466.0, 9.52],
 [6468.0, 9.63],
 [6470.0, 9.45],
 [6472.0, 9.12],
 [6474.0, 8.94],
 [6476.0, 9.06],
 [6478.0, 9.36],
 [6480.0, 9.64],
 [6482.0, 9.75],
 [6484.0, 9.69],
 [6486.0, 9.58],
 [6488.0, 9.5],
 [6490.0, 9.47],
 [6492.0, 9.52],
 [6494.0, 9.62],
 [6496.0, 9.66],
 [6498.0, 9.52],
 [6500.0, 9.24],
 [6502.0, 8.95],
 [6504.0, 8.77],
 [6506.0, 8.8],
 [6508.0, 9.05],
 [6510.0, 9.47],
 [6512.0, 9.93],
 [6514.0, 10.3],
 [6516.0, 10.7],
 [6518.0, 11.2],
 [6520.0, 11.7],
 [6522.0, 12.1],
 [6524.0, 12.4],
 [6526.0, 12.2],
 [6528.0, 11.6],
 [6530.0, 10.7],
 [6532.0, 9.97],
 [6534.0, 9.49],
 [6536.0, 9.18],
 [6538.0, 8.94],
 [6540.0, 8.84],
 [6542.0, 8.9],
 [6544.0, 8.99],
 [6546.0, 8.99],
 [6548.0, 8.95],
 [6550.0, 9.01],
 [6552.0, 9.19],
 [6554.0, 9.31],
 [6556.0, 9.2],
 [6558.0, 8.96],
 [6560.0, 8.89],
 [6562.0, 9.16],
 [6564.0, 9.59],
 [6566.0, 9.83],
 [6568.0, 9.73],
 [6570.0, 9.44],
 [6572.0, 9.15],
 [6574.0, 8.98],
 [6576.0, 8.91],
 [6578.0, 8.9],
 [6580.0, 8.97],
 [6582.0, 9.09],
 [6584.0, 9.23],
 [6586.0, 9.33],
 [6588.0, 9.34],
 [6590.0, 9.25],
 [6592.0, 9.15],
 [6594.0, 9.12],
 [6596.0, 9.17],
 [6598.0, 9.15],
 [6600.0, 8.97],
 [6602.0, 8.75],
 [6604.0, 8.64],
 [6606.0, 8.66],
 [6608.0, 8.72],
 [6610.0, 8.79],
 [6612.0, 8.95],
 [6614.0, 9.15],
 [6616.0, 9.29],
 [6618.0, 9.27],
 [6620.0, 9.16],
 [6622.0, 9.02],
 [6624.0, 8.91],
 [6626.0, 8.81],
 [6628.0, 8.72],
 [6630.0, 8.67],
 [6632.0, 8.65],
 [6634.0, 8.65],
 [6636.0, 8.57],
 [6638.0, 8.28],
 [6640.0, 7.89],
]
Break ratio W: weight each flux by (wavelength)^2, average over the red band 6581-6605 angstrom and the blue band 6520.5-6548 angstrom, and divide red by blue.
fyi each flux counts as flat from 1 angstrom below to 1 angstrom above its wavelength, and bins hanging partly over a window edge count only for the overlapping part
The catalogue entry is 0.91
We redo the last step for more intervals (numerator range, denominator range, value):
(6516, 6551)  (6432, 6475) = 1.09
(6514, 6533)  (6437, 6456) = 1.18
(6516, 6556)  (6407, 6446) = 1.09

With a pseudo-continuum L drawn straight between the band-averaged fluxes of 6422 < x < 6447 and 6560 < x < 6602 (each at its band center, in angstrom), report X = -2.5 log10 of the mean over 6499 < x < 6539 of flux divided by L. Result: -0.10 mag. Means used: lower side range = 9.55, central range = 10.2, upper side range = 9.2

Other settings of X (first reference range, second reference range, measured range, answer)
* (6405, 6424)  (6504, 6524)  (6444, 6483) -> 0.06 mag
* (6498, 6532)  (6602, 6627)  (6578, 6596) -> 0.02 mag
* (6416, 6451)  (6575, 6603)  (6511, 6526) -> -0.21 mag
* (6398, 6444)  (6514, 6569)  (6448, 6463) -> 0.03 mag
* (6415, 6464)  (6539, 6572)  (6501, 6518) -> -0.04 mag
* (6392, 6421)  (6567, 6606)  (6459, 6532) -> -0.05 mag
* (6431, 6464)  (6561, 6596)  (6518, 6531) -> -0.24 mag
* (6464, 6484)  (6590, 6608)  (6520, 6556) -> -0.09 mag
